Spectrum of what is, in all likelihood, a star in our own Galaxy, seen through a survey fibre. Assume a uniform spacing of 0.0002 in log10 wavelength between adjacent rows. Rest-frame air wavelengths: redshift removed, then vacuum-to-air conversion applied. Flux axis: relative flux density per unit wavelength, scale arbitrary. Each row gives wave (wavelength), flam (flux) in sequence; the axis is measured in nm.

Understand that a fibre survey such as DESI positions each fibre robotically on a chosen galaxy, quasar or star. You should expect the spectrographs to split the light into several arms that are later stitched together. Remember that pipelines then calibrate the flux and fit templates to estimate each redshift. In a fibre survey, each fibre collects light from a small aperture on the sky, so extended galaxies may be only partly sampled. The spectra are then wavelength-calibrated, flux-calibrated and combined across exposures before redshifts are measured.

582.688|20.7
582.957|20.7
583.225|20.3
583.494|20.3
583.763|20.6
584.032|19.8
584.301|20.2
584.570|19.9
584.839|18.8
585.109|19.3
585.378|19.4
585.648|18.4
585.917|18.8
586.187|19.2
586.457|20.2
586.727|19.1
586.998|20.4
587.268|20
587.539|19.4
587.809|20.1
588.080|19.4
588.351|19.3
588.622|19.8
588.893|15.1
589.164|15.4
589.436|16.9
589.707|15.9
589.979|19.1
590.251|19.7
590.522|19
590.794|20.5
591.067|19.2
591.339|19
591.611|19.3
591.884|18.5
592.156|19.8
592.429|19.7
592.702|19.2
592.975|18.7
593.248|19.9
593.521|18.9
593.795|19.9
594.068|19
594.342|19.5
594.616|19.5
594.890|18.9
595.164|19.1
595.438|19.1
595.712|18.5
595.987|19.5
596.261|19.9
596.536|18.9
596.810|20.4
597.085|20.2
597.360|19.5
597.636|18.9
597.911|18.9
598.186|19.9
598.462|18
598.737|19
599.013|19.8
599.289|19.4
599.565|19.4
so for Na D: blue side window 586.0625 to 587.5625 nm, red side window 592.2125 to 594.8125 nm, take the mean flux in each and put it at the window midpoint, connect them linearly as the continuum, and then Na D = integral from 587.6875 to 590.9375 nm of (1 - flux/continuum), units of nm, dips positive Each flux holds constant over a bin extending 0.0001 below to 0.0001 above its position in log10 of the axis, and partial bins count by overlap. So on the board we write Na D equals 0.21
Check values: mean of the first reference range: 19.7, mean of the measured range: 18.3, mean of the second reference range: 19.4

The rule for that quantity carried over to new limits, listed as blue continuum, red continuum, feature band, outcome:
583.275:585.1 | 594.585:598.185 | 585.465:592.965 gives 0.29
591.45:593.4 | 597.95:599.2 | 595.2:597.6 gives -0.03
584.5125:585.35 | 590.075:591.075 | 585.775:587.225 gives -0.01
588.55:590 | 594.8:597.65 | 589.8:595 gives -0.40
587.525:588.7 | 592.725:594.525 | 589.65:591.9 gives 0.05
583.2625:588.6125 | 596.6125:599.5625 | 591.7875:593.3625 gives 0.02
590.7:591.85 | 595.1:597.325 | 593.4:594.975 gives 0.01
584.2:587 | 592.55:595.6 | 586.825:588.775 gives -0.04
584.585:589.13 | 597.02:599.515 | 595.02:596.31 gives 0.00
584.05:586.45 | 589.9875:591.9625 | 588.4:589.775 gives 0.18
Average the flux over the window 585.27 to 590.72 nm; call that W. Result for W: 18.7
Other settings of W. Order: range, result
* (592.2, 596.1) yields 19.2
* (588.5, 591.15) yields 18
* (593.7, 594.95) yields 19.4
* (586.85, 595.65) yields 19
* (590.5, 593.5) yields 19.3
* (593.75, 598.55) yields 19.3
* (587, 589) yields 19.2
